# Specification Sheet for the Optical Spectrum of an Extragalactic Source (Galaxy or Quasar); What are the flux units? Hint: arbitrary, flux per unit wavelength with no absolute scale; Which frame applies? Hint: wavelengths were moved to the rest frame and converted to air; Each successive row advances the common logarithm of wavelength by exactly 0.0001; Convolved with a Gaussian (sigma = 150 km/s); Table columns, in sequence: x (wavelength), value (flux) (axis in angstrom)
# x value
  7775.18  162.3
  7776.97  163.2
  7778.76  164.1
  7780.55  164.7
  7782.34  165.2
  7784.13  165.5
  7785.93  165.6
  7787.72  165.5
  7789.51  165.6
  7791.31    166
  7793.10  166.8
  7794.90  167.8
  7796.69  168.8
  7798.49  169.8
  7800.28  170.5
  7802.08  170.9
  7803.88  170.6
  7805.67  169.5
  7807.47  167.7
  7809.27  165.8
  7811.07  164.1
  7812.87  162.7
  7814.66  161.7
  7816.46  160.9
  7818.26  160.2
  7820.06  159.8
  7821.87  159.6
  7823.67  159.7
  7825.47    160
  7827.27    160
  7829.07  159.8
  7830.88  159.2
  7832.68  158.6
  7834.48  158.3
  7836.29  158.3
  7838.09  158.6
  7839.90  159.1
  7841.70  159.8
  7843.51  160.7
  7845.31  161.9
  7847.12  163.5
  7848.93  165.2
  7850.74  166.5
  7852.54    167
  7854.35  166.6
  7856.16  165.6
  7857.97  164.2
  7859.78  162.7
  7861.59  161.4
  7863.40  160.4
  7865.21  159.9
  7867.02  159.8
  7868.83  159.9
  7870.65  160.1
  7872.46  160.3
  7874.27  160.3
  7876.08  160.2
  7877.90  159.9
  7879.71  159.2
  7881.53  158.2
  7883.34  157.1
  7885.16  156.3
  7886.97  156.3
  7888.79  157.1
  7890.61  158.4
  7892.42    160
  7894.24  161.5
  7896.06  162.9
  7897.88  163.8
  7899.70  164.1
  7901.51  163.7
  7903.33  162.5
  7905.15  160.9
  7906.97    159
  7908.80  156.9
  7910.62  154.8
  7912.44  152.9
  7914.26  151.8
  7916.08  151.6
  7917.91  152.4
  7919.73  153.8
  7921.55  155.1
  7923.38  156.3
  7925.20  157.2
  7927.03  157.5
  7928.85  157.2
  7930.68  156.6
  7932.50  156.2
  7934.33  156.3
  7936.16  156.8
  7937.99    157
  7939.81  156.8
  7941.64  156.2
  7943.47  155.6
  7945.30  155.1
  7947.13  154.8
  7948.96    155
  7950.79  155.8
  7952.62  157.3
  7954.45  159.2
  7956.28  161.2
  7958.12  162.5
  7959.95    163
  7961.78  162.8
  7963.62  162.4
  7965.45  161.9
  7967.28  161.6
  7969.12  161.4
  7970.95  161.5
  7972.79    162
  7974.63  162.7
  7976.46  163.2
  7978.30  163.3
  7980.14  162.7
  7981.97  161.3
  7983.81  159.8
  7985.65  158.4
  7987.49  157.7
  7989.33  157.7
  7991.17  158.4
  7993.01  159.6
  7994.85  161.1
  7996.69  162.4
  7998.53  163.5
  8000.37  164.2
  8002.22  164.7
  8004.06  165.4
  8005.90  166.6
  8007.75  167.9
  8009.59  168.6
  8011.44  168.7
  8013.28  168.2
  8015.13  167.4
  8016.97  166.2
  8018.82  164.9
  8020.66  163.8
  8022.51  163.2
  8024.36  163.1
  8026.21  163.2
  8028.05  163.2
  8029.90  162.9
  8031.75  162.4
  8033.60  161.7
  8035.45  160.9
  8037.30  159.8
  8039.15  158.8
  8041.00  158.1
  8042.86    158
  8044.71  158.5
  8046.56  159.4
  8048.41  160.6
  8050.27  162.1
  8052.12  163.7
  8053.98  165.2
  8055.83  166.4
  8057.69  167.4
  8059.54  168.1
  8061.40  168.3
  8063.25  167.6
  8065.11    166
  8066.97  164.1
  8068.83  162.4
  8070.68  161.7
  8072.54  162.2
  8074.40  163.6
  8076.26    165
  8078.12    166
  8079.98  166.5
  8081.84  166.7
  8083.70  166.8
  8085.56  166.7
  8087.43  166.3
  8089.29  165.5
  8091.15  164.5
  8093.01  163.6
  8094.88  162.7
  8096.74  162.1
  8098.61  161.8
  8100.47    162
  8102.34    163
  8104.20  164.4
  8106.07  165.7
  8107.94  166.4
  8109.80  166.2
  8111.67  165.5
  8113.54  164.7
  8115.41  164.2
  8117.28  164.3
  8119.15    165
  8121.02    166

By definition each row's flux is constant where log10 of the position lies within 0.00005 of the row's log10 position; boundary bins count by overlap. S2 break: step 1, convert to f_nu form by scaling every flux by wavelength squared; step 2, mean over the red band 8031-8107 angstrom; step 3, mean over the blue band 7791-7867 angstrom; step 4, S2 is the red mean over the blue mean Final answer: 1.06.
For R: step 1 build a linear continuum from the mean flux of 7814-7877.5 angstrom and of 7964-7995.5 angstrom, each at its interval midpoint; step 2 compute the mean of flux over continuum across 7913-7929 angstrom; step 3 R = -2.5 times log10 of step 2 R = 0.044 mag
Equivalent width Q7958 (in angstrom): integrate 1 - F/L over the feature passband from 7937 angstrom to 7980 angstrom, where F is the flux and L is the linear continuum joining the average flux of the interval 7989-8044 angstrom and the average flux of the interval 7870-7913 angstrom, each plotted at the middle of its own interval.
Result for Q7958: 0.5 angstrom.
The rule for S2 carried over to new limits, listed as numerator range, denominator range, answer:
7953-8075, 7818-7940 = 1.06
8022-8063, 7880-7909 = 1.06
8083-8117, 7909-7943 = 1.11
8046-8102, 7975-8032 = 1.02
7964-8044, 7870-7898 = 1.05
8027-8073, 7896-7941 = 1.07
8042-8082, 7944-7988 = 1.05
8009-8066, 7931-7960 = 1.07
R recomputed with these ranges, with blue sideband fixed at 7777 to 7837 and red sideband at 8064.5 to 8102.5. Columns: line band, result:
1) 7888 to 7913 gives 0.03 mag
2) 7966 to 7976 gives 0.01 mag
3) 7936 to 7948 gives 0.06 mag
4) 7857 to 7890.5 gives 0.03 mag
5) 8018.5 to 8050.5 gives 0.02 mag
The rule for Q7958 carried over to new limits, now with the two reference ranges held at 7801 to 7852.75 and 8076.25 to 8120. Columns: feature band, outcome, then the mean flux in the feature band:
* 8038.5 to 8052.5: 0.4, 160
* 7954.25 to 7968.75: 0.1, 162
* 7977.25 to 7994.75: 0.4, 160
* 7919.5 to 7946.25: 1.1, 156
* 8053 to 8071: -0.2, 166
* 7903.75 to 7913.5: 0.4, 157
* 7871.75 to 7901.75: 0.6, 160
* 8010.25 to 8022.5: -0.2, 166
